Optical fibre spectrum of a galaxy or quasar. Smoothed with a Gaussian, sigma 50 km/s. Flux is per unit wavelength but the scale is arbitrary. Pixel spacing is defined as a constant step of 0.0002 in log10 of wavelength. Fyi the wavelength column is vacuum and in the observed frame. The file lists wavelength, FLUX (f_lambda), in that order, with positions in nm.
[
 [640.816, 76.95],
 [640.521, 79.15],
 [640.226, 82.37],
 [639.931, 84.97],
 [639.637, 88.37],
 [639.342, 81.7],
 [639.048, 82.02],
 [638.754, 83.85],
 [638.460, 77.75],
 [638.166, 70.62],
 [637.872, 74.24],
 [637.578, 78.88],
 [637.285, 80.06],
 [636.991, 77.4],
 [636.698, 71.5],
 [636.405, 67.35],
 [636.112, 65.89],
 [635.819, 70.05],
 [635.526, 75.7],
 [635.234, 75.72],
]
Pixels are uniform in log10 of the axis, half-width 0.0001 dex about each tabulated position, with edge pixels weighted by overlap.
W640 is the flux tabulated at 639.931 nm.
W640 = 84.97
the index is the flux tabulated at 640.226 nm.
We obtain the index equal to 82.37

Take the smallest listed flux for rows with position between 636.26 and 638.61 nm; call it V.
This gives 67.35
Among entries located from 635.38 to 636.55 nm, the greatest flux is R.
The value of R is 75.7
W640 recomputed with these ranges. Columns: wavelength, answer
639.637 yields 88.37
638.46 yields 77.75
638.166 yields 70.62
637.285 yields 80.06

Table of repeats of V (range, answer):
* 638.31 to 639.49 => 77.75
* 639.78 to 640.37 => 82.37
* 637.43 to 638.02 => 74.24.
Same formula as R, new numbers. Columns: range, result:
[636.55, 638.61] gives 80.06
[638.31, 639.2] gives 83.85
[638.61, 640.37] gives 88.37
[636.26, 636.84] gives 71.5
